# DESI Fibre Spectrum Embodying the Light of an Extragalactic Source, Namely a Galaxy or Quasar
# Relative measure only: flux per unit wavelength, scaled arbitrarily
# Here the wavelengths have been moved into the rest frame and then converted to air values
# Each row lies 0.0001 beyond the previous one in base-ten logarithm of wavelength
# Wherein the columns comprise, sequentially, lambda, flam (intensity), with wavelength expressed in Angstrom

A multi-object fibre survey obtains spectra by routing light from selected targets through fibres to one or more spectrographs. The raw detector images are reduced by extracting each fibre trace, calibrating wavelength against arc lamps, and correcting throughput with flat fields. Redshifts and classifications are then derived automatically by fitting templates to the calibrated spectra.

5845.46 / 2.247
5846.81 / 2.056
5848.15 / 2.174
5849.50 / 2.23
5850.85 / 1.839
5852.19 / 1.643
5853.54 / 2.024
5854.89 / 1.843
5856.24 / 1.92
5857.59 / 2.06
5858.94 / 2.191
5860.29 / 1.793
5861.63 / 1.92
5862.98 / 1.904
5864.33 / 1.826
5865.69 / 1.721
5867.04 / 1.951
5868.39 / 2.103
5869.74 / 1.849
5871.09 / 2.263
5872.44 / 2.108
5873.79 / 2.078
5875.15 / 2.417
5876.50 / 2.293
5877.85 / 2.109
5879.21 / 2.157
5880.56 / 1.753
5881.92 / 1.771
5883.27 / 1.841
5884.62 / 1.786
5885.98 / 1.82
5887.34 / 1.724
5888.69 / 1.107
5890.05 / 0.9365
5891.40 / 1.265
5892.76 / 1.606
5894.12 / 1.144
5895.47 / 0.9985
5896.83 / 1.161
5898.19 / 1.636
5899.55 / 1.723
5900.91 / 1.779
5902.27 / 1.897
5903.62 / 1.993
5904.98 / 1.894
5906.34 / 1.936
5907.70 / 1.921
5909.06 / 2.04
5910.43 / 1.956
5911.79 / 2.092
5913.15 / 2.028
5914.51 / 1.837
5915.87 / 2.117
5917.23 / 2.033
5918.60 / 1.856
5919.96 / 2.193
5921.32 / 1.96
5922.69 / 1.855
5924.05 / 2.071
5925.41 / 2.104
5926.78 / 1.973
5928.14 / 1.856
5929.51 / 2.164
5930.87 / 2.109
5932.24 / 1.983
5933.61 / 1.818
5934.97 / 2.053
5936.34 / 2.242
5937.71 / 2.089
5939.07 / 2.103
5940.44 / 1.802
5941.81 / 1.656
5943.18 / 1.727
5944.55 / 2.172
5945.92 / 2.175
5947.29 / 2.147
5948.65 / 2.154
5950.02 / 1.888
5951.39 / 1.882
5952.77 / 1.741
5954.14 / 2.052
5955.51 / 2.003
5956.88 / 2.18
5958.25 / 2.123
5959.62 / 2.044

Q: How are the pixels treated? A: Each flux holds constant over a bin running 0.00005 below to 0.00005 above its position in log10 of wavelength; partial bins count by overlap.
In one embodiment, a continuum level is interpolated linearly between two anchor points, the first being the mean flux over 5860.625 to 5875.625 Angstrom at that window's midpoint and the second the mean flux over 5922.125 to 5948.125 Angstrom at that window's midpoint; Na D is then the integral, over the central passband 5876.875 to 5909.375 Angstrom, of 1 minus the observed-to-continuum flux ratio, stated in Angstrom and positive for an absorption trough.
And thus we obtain 5.45 Angstrom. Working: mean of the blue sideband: 2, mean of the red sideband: 2.01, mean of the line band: 1.67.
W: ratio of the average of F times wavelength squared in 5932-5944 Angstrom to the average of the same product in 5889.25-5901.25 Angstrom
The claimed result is 1.46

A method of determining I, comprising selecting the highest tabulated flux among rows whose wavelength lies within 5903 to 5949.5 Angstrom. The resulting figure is 2.242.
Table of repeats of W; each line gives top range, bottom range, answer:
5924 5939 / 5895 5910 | 1.19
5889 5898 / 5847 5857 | 0.62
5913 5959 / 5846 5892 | 1.08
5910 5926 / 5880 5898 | 1.39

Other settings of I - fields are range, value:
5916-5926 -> 2.193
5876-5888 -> 2.293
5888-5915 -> 2.092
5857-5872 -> 2.263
